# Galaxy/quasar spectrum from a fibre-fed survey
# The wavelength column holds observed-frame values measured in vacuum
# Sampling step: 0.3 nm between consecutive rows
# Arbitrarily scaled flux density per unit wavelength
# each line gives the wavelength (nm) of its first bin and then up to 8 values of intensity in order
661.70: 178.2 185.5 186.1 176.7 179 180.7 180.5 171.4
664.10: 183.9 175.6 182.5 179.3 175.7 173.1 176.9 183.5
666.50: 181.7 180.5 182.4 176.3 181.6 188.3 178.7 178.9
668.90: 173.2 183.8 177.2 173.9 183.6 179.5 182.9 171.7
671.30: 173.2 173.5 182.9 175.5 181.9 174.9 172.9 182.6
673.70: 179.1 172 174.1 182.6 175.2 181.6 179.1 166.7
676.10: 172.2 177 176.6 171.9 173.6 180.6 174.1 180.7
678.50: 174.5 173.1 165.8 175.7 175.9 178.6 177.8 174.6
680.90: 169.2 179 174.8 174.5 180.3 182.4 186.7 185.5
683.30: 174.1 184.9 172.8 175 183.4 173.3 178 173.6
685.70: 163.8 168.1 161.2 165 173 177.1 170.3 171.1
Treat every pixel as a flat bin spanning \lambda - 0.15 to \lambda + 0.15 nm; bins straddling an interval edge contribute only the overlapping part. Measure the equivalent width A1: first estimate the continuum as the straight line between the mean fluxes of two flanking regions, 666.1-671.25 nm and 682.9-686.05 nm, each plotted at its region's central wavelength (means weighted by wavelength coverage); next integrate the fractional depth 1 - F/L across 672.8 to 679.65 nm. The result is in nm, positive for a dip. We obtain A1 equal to 0.09 nm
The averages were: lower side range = 180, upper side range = 176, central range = 176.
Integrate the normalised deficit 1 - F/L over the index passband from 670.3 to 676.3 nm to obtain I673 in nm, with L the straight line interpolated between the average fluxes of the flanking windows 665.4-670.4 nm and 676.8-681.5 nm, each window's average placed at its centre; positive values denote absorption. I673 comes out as 0.02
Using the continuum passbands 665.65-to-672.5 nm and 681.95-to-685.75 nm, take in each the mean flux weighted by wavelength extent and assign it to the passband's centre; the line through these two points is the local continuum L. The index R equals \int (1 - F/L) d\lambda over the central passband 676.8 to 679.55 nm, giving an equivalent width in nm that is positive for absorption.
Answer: 0.06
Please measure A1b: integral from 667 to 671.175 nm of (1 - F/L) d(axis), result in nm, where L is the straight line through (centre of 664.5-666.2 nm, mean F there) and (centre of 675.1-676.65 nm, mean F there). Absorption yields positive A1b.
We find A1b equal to -0.06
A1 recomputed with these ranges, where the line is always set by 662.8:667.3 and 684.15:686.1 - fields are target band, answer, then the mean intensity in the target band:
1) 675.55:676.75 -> 0.02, 173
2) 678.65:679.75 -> 0.02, 172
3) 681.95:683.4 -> -0.06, 182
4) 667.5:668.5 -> -0.02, 182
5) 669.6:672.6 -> -0.01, 178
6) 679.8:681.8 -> -0.01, 176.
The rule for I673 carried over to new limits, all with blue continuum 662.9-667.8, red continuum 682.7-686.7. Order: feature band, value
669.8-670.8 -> -0.02 nm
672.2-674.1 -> 0.00 nm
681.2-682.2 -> -0.01 nm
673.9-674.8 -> 0.00 nm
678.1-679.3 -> 0.02 nm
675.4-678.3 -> 0.02 nm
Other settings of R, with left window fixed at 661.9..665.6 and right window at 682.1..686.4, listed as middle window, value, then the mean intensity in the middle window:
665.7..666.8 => -0.008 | 180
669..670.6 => -0.009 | 180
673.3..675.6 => -0.006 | 178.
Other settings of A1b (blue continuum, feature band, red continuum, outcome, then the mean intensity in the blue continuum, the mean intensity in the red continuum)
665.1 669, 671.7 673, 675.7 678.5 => -0.01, 179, 175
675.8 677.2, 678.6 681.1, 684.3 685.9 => 0.00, 174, 174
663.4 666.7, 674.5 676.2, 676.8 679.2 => -0.01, 179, 175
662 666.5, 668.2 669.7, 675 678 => 0.00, 179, 175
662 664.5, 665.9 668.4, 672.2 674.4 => -0.04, 180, 177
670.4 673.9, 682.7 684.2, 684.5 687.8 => -0.06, 177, 171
